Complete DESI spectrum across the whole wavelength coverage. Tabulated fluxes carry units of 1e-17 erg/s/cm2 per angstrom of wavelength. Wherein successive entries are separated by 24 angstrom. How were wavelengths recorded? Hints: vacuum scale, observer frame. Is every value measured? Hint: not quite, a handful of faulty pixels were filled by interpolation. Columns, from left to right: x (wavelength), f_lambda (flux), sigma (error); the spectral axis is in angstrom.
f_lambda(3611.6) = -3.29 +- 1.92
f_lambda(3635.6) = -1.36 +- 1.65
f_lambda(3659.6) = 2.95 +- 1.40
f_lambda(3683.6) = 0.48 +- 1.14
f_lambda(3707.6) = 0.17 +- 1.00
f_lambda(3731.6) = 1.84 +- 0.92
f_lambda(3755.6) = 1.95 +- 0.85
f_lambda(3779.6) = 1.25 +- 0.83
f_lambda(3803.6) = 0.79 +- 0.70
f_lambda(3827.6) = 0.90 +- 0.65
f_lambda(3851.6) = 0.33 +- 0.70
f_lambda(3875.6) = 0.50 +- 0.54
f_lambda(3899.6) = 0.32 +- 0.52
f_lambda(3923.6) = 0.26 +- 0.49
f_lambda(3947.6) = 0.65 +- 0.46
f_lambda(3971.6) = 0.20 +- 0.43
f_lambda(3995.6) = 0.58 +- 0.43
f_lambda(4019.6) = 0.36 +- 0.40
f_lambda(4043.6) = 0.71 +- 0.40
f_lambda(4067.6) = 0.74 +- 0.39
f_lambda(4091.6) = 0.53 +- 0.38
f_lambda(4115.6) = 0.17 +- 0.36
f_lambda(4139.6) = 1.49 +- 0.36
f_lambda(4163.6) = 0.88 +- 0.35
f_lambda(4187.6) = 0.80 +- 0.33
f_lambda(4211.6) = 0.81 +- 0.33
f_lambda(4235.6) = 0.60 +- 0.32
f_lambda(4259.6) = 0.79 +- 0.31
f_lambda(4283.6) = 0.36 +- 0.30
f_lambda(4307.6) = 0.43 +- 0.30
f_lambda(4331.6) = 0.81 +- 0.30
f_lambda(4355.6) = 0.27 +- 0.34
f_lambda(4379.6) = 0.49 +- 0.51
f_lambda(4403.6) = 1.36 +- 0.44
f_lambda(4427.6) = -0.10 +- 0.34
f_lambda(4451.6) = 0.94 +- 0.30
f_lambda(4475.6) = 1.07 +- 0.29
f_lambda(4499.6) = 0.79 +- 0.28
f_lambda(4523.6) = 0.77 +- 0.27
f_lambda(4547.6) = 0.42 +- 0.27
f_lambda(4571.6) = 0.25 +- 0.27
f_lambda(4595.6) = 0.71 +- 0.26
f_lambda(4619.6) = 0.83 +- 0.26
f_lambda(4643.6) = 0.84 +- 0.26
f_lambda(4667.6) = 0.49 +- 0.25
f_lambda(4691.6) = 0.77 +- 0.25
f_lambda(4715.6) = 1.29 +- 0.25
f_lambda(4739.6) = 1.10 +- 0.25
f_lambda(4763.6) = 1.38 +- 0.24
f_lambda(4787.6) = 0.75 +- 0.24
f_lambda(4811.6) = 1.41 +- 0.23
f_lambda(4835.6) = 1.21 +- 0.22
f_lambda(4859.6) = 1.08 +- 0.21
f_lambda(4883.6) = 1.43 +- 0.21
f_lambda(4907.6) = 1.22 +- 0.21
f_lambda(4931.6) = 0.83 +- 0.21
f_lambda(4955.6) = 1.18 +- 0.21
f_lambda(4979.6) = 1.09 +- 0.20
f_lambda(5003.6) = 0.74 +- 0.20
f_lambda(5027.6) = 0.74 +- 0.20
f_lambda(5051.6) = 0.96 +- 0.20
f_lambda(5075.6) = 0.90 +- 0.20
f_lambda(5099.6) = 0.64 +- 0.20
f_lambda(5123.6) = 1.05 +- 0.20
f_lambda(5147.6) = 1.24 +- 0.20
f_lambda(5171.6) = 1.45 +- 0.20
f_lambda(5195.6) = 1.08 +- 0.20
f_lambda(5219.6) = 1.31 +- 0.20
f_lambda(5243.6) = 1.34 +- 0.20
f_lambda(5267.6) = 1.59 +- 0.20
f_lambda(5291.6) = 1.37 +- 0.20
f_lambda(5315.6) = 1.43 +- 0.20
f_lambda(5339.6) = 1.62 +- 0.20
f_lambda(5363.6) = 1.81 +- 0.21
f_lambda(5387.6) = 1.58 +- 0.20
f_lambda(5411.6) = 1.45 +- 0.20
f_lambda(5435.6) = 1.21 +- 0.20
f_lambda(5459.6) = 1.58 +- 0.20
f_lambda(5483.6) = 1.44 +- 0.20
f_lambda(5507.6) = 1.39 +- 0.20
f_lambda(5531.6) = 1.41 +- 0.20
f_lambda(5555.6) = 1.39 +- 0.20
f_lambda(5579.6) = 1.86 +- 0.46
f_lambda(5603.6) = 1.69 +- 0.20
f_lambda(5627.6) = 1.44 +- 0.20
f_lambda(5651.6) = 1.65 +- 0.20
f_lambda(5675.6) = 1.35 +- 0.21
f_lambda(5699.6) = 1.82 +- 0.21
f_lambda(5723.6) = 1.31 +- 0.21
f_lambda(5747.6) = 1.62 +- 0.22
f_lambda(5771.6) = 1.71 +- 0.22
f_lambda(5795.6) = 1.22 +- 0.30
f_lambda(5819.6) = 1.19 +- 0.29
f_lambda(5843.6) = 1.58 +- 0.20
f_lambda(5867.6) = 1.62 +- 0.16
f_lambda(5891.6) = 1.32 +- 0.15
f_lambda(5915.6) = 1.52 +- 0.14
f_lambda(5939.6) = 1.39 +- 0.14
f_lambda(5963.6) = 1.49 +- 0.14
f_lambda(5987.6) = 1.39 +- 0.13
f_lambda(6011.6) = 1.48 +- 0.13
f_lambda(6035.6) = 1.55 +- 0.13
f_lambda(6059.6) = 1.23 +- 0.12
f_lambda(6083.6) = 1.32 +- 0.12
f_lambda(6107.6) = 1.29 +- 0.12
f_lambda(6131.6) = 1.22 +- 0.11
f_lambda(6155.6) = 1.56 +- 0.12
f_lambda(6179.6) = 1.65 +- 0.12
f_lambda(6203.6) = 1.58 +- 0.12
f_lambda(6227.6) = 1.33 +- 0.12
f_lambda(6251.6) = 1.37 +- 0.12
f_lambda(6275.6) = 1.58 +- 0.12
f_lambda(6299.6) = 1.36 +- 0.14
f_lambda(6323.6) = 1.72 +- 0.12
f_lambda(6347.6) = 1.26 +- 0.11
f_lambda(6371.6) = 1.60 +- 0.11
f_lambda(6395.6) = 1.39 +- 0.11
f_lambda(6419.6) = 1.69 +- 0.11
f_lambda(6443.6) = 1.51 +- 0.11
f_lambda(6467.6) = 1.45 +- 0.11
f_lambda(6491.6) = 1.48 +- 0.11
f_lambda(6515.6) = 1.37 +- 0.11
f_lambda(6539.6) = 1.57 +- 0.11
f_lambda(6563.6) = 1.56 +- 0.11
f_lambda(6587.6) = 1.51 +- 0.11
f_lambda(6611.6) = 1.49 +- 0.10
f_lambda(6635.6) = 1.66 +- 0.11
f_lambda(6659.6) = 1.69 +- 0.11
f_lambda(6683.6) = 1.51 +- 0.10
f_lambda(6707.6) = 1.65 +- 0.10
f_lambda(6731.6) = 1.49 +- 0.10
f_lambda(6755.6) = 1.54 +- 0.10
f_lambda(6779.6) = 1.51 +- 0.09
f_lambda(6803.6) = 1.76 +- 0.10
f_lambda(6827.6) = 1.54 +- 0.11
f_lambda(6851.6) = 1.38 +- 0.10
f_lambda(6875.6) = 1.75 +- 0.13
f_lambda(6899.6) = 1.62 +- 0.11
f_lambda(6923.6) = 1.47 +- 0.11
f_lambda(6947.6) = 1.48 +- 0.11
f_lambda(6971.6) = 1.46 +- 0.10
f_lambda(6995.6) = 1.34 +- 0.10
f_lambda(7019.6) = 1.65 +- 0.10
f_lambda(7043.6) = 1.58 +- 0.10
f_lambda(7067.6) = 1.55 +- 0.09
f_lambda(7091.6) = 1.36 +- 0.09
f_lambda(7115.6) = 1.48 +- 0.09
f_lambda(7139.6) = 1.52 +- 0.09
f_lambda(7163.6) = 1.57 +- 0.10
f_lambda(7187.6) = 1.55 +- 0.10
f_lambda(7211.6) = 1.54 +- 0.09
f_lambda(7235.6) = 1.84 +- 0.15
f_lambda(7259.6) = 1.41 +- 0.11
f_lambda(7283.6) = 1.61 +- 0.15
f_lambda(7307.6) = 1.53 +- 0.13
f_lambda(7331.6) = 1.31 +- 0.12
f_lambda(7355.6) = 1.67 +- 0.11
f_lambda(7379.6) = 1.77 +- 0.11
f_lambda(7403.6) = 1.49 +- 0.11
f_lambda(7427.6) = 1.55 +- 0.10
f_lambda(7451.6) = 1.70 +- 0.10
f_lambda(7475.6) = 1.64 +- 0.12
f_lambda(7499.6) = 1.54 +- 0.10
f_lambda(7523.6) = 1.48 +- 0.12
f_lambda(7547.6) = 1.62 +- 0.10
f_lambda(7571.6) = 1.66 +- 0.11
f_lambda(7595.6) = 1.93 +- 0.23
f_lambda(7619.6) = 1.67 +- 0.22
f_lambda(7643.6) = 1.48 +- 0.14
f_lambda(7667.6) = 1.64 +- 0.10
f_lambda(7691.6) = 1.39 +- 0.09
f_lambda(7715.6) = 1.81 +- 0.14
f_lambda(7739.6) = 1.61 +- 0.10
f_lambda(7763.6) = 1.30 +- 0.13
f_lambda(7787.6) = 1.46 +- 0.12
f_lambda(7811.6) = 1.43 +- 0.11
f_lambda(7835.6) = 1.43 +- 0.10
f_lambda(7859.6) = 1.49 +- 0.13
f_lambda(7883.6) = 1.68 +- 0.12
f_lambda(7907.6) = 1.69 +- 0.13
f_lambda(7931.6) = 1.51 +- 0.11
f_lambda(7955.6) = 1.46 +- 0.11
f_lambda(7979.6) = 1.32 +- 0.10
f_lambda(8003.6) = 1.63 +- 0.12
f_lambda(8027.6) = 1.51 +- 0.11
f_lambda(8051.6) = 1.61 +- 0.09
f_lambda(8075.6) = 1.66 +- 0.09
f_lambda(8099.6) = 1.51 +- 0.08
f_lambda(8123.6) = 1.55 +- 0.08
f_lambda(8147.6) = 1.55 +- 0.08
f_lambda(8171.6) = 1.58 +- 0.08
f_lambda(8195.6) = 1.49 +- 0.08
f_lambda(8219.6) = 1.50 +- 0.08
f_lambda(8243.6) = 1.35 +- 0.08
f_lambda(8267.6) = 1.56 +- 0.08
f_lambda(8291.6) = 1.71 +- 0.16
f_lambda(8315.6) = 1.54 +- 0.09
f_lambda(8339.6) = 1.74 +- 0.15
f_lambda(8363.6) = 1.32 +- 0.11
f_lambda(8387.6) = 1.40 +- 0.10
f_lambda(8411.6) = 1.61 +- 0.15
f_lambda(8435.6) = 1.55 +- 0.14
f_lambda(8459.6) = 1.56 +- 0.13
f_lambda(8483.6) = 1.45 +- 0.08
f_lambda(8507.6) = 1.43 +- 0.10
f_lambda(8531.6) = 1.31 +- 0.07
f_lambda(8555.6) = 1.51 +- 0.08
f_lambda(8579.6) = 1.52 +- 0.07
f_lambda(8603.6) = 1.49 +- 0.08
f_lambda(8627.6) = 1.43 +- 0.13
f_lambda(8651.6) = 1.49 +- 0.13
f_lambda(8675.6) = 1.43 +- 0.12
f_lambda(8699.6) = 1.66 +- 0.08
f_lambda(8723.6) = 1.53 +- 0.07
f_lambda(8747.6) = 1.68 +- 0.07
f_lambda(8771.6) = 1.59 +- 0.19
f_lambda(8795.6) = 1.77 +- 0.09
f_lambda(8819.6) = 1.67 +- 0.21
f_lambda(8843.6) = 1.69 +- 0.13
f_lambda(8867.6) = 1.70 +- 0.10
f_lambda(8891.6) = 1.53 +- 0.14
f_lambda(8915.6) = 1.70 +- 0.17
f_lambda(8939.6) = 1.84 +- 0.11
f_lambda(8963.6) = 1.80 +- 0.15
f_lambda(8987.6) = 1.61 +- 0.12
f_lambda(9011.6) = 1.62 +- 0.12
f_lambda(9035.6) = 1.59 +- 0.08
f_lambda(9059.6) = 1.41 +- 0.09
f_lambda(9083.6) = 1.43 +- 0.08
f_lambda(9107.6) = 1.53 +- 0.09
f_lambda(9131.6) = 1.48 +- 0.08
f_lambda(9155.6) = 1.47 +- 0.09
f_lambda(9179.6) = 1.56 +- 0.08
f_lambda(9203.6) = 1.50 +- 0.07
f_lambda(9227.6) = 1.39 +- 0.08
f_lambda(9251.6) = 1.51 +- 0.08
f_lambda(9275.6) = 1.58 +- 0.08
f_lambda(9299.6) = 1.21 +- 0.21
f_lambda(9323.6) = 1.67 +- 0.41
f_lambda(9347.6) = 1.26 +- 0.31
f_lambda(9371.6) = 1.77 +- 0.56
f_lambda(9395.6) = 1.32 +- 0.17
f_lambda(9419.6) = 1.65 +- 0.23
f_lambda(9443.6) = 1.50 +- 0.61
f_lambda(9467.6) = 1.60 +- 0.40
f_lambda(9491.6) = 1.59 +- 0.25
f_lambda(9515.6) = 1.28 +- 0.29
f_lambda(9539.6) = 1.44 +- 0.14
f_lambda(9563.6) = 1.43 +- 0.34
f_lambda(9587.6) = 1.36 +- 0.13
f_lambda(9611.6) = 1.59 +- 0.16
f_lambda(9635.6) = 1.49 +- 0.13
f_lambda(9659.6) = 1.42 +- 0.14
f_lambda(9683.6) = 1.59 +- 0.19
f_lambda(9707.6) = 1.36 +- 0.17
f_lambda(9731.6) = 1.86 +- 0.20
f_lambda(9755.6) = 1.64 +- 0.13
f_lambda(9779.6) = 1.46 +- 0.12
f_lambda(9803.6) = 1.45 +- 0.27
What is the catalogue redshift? 0.18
